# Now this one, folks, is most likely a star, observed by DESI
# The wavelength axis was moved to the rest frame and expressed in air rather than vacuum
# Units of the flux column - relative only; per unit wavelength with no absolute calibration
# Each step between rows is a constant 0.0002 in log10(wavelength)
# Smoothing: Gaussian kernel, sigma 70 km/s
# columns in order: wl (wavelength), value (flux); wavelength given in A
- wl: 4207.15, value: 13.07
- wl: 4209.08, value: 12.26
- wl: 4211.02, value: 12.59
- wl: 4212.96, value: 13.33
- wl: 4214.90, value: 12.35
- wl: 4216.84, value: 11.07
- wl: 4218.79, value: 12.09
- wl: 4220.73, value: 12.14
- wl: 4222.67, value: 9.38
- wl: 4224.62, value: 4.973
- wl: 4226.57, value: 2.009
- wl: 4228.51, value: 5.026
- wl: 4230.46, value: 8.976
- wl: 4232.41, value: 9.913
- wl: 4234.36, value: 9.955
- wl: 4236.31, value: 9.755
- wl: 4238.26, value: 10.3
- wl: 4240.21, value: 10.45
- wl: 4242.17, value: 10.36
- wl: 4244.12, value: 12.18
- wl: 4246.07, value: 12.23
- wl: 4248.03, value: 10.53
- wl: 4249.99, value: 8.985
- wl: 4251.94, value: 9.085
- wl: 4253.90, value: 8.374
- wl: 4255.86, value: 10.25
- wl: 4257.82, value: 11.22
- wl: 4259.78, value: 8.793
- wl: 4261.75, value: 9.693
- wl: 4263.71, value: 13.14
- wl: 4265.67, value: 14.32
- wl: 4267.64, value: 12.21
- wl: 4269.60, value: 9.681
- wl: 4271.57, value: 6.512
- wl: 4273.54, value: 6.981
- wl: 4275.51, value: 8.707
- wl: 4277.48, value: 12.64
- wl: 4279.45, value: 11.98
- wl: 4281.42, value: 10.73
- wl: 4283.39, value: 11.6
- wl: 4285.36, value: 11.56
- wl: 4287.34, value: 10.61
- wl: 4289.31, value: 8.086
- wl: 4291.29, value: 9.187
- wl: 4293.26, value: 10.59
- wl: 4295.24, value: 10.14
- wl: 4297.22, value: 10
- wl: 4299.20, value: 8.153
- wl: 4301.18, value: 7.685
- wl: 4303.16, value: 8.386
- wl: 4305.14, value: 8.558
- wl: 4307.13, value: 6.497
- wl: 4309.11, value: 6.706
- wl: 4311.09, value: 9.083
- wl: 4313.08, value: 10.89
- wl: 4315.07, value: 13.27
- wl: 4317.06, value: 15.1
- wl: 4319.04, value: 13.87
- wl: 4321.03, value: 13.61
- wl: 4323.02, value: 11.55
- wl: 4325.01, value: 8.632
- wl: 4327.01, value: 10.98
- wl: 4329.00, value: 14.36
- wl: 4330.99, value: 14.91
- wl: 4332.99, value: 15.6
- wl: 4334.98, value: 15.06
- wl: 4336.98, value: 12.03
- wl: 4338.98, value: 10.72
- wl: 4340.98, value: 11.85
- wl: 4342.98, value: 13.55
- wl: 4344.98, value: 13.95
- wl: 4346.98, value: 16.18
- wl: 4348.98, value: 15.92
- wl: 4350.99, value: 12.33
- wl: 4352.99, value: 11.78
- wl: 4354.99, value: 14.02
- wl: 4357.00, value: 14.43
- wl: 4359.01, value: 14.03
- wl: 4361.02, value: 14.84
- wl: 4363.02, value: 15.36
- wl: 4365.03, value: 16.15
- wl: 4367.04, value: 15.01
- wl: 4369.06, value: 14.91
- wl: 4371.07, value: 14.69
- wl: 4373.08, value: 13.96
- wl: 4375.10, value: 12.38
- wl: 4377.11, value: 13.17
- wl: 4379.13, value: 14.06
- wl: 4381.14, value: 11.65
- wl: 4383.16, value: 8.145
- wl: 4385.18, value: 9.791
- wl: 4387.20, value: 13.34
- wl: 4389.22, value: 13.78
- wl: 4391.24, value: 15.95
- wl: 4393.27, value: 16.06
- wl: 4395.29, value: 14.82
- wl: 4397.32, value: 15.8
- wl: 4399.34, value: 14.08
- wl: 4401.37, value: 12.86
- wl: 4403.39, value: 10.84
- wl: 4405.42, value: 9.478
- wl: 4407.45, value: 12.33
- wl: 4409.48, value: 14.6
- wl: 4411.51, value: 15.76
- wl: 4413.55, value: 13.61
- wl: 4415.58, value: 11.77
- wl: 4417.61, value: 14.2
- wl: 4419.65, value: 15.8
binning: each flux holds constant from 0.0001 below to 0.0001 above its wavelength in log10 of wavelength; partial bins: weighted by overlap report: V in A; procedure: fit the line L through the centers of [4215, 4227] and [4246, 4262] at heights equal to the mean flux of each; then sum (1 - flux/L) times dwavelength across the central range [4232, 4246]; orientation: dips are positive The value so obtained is -1.54 A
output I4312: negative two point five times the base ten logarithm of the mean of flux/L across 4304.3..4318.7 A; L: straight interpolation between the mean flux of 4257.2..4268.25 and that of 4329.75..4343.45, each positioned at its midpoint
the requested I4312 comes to 0.25 mag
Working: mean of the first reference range 11.5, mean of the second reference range 13.4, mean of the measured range 10.2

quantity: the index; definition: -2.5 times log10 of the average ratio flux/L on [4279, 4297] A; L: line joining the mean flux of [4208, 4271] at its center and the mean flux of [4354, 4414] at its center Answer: 0.09 mag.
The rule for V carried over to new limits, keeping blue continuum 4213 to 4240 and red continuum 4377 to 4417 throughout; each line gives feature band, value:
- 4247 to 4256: 0.4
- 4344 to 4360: -2.6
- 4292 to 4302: 1.4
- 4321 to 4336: -1.9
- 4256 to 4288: -1.1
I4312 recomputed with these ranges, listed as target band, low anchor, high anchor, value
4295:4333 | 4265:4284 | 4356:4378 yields 0.135 mag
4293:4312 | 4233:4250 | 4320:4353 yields 0.395 mag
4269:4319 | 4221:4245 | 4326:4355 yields 0.166 mag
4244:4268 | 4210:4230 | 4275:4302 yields -0.097 mag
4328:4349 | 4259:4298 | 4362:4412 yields -0.151 mag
